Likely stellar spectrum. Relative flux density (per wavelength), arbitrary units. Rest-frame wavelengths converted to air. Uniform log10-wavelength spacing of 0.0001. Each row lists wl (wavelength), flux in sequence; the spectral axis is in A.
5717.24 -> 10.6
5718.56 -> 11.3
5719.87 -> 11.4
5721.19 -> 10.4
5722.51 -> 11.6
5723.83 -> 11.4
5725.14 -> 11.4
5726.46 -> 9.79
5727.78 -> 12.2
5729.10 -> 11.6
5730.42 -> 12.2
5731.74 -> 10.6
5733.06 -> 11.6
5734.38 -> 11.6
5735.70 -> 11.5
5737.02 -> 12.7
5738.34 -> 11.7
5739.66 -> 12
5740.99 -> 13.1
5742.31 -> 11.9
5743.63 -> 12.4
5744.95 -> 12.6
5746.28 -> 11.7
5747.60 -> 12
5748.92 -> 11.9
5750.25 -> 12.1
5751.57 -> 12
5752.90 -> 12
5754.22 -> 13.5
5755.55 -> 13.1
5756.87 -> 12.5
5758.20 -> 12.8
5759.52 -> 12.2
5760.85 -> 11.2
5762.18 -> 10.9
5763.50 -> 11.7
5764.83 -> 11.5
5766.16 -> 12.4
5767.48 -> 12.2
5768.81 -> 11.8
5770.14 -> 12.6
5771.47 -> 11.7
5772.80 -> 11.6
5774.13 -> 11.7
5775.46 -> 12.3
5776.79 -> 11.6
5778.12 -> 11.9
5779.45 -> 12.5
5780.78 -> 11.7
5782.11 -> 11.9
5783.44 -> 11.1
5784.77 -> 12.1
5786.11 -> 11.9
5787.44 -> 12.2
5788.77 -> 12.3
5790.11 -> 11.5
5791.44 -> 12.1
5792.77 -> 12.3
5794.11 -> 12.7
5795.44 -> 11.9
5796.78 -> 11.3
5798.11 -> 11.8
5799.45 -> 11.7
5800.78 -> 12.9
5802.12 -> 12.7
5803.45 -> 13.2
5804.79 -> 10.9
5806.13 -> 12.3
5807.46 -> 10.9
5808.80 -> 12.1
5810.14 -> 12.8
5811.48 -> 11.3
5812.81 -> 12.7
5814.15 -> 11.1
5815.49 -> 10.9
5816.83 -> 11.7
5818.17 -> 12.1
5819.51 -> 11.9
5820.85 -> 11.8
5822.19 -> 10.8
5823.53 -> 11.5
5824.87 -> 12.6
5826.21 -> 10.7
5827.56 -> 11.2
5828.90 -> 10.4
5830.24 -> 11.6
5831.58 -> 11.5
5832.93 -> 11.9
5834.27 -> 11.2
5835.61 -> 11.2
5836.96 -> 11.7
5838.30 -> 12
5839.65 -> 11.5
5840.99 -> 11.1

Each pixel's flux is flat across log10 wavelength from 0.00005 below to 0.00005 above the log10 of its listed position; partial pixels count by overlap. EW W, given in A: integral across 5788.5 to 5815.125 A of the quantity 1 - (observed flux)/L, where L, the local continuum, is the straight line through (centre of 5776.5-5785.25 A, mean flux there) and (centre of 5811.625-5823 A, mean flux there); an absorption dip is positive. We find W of -0.68 A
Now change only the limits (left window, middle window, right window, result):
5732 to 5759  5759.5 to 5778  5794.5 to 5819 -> 0.5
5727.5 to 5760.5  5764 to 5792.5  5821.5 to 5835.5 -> -0.3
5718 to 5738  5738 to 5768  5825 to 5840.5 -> -1.9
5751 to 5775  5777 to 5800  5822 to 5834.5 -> -0.3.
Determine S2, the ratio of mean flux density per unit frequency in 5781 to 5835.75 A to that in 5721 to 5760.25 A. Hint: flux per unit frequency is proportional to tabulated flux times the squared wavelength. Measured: 1.01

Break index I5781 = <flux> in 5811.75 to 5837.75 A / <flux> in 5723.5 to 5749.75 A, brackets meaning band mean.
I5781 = 1.0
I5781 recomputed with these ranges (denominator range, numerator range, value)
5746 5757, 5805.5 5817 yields 0.95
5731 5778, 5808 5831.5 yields 0.96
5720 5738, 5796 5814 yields 1.05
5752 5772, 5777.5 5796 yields 0.99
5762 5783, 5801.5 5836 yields 0.98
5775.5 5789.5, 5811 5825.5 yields 0.98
